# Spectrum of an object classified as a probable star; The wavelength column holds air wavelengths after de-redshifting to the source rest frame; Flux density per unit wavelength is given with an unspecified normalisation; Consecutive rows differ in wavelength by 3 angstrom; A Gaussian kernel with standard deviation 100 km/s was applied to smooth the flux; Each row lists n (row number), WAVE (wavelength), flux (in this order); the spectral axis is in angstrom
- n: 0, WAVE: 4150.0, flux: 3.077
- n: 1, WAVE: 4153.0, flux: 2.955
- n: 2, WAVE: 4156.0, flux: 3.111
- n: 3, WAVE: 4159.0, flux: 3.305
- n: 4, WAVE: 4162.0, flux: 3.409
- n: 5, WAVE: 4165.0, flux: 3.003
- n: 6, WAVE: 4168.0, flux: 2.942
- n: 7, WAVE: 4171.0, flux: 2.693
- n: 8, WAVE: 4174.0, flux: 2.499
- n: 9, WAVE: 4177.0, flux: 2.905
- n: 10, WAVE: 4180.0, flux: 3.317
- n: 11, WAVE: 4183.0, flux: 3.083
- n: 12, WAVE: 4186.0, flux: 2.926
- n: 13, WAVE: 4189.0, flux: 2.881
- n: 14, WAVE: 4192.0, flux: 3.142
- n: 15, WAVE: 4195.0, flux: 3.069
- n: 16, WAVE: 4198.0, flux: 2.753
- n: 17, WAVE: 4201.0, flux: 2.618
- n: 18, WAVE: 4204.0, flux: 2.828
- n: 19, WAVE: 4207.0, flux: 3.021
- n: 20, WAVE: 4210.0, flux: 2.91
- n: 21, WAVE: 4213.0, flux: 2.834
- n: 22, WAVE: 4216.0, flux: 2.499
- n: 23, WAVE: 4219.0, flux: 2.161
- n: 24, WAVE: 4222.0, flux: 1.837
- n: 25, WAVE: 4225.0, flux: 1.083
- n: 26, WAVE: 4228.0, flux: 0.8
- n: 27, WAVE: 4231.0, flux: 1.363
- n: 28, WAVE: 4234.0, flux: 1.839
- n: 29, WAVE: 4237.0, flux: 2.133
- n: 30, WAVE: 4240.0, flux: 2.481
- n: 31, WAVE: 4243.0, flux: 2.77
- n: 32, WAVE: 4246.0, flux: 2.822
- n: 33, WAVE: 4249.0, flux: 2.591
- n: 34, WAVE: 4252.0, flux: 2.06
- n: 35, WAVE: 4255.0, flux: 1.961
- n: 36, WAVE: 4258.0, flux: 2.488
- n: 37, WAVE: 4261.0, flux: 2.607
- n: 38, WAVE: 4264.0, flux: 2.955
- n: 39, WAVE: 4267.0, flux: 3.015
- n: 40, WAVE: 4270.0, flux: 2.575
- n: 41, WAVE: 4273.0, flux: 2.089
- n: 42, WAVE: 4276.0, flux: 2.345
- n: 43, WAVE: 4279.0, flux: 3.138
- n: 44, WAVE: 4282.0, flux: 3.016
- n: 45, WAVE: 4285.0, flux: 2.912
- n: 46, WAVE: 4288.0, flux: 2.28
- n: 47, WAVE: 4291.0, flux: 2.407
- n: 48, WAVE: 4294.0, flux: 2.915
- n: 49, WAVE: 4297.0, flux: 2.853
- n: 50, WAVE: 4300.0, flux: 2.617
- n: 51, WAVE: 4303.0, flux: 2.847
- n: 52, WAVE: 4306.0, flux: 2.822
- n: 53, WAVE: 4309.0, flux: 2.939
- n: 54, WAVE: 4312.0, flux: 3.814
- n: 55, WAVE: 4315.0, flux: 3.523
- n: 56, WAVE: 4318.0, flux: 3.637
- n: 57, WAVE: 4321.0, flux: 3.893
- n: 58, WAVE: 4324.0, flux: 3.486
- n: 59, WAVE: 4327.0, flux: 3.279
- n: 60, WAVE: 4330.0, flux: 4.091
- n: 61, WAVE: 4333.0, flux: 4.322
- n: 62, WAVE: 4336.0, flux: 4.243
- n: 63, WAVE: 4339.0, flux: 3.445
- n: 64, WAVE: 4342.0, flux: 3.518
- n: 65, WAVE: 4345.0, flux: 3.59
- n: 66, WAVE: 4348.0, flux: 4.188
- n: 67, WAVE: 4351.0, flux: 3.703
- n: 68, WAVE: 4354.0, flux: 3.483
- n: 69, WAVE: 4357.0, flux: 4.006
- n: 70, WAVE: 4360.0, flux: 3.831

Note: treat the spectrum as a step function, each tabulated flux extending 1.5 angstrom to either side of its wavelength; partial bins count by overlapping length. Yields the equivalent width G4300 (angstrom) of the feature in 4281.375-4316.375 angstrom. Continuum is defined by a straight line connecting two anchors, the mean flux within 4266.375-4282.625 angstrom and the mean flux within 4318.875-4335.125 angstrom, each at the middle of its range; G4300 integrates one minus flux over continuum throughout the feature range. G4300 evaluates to 3.2 angstrom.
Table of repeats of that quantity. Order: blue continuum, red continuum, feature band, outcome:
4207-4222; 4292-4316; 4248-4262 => 2.3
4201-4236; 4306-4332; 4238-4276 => 2.0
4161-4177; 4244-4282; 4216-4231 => 6.4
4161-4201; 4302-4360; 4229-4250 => 6.4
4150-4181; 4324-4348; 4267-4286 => 4.4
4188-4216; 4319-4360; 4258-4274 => 3.1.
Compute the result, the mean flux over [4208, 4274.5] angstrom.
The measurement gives 2.27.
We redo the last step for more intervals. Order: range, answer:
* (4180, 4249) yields 2.47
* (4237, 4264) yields 2.48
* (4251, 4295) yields 2.59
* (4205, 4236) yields 2.05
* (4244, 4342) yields 3.01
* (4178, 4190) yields 3.05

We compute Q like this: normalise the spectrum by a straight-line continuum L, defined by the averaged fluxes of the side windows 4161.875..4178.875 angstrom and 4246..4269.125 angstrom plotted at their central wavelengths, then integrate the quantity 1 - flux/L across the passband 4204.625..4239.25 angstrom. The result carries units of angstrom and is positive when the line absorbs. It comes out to 7.94 angstrom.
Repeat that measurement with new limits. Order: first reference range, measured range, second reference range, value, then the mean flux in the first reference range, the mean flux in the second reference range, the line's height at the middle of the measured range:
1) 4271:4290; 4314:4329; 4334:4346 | -0.9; 2.62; 3.73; 3.39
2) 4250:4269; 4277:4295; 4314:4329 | 1.2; 2.52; 3.58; 2.97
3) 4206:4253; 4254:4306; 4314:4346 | 5.2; 2.19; 3.74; 2.97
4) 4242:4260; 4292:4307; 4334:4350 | 1.8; 2.44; 3.81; 3.17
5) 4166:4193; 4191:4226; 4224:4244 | -3.6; 2.93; 1.77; 2.31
